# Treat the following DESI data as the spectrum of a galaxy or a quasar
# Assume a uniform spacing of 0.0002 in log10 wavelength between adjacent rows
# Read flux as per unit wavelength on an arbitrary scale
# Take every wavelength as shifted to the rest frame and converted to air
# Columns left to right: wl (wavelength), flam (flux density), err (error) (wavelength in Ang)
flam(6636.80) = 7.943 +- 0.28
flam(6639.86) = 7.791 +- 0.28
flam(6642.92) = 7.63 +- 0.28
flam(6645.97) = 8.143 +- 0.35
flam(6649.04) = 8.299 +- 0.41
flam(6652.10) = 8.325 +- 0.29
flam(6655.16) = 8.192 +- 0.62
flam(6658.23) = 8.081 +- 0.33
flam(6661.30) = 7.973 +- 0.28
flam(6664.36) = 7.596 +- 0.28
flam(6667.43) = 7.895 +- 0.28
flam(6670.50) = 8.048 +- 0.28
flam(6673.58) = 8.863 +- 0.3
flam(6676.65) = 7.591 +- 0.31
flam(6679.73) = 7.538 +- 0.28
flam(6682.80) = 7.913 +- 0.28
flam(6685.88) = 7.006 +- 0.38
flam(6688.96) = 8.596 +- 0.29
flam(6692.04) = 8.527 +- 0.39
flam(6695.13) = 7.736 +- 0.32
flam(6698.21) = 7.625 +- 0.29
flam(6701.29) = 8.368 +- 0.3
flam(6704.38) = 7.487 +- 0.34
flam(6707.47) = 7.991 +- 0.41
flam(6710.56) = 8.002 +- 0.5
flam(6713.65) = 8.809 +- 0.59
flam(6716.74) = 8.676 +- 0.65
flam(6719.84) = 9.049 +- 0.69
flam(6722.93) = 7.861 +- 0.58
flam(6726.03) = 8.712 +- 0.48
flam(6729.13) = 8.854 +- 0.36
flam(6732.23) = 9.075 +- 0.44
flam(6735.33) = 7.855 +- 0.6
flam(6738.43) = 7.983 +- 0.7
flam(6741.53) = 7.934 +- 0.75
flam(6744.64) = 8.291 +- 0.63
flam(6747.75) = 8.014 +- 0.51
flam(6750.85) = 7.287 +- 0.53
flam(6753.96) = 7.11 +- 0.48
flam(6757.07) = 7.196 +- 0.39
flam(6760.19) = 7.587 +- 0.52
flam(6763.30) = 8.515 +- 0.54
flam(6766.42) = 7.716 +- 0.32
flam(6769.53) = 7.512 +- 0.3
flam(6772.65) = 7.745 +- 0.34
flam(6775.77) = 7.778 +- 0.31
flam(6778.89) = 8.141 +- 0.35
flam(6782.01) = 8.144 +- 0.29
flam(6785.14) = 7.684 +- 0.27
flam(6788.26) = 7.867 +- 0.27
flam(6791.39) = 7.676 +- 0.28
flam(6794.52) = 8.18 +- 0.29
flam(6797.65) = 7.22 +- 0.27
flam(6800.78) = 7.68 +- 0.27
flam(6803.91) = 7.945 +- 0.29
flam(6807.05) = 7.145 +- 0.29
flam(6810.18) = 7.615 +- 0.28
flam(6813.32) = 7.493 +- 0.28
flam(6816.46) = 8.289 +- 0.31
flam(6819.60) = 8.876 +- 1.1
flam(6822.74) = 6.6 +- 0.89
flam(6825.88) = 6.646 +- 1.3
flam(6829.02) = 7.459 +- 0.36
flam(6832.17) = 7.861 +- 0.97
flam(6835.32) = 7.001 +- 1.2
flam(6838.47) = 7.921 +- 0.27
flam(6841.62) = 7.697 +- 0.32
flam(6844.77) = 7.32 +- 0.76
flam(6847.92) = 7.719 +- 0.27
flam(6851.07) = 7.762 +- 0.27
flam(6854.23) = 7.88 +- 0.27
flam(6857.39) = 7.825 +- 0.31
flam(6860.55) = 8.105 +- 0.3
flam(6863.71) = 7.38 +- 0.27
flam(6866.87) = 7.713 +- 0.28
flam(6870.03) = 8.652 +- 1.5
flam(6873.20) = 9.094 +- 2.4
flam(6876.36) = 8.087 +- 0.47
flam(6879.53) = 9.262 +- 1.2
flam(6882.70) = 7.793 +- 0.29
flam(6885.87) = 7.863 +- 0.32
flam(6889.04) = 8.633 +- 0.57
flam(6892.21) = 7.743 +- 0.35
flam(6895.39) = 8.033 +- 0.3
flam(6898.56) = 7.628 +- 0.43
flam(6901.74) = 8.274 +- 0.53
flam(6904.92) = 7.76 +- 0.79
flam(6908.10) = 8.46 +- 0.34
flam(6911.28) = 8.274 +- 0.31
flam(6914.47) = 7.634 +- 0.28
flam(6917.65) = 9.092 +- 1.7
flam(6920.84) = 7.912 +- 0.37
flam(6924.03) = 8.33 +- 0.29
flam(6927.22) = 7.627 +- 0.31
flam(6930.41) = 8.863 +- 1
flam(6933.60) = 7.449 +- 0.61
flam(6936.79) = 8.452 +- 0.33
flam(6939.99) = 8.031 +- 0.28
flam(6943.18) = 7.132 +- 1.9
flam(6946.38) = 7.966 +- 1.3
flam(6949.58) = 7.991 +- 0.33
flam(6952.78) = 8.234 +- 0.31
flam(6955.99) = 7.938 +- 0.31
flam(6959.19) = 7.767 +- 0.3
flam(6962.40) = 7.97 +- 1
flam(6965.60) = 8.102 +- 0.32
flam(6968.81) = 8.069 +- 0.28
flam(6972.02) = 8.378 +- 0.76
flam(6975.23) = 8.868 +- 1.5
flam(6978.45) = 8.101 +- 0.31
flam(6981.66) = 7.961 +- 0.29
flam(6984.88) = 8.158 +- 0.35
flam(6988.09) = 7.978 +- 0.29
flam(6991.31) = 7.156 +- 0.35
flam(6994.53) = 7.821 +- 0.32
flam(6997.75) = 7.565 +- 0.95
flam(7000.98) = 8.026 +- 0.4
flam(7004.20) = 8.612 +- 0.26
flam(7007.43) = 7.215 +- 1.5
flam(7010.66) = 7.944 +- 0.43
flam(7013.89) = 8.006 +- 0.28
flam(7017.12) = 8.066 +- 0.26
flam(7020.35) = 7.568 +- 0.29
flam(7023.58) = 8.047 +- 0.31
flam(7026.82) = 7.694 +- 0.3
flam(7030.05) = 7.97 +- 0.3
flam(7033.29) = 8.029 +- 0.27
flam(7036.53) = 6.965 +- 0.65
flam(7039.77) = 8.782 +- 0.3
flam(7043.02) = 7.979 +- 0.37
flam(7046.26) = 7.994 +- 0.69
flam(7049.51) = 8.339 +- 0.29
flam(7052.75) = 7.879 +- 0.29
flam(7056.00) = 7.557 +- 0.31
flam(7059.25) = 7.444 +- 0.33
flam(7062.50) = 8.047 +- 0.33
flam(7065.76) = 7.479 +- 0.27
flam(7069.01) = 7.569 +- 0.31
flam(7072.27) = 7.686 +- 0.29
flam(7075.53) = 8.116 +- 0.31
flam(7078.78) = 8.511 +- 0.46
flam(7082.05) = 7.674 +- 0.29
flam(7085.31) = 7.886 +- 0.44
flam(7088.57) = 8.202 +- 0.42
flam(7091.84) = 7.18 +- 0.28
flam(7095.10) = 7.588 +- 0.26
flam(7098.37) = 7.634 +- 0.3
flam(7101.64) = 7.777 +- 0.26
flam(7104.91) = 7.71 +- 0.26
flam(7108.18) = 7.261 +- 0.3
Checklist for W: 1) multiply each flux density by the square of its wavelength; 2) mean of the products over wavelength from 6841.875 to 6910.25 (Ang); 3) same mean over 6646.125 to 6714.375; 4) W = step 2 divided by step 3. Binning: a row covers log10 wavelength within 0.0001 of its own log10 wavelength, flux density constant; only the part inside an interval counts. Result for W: 1.06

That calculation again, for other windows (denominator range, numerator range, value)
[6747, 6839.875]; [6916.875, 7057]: 1.10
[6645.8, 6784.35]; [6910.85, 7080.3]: 1.08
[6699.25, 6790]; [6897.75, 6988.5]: 1.07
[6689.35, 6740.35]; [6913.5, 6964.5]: 1.03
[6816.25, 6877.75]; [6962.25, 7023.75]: 1.07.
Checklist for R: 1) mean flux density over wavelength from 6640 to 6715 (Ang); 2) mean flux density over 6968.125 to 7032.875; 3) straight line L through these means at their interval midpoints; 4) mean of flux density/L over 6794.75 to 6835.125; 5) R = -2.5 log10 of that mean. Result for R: 0.06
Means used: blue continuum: 8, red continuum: 7.96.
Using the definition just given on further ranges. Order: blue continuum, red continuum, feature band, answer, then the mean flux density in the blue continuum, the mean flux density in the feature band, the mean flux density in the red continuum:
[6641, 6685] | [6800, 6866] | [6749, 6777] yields 0.02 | 7.99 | 7.61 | 7.63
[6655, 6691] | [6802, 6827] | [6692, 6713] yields -0.01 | 7.94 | 7.96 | 7.59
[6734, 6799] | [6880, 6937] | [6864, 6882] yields -0.05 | 7.78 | 8.44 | 8.12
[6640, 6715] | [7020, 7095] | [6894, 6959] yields -0.02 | 8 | 8.05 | 7.85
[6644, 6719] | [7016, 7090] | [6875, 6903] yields -0.02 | 8.06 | 8.15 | 7.89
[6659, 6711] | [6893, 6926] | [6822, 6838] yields 0.12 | 7.93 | 7.2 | 8.12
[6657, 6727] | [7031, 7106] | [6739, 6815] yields 0.04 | 8.08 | 7.73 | 7.83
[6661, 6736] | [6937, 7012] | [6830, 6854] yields 0.06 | 8.15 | 7.62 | 7.96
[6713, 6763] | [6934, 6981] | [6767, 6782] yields 0.04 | 8.14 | 7.83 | 8.05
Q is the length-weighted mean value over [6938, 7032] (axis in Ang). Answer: 7.94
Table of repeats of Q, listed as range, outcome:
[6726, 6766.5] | 7.99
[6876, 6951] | 8.1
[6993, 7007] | 7.94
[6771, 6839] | 7.68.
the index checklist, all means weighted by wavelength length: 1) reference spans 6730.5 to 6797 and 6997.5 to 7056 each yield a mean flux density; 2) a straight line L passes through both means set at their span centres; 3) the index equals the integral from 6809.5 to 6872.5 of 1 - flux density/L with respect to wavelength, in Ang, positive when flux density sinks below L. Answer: 1.4 Ang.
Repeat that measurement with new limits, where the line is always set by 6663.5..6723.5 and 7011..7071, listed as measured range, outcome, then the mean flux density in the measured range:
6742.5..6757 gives 0.72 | 7.64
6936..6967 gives -0.13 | 7.94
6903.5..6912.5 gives -0.26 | 8.17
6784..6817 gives 1.29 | 7.69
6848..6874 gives -0.11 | 8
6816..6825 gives 0.24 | 7.78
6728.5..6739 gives -0.53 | 8.45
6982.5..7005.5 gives -0.03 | 7.9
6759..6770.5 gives 0.24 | 7.86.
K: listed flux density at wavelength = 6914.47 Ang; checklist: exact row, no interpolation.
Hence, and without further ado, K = 7.634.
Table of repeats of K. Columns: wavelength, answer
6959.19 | 7.767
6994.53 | 7.821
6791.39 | 7.676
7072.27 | 7.686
